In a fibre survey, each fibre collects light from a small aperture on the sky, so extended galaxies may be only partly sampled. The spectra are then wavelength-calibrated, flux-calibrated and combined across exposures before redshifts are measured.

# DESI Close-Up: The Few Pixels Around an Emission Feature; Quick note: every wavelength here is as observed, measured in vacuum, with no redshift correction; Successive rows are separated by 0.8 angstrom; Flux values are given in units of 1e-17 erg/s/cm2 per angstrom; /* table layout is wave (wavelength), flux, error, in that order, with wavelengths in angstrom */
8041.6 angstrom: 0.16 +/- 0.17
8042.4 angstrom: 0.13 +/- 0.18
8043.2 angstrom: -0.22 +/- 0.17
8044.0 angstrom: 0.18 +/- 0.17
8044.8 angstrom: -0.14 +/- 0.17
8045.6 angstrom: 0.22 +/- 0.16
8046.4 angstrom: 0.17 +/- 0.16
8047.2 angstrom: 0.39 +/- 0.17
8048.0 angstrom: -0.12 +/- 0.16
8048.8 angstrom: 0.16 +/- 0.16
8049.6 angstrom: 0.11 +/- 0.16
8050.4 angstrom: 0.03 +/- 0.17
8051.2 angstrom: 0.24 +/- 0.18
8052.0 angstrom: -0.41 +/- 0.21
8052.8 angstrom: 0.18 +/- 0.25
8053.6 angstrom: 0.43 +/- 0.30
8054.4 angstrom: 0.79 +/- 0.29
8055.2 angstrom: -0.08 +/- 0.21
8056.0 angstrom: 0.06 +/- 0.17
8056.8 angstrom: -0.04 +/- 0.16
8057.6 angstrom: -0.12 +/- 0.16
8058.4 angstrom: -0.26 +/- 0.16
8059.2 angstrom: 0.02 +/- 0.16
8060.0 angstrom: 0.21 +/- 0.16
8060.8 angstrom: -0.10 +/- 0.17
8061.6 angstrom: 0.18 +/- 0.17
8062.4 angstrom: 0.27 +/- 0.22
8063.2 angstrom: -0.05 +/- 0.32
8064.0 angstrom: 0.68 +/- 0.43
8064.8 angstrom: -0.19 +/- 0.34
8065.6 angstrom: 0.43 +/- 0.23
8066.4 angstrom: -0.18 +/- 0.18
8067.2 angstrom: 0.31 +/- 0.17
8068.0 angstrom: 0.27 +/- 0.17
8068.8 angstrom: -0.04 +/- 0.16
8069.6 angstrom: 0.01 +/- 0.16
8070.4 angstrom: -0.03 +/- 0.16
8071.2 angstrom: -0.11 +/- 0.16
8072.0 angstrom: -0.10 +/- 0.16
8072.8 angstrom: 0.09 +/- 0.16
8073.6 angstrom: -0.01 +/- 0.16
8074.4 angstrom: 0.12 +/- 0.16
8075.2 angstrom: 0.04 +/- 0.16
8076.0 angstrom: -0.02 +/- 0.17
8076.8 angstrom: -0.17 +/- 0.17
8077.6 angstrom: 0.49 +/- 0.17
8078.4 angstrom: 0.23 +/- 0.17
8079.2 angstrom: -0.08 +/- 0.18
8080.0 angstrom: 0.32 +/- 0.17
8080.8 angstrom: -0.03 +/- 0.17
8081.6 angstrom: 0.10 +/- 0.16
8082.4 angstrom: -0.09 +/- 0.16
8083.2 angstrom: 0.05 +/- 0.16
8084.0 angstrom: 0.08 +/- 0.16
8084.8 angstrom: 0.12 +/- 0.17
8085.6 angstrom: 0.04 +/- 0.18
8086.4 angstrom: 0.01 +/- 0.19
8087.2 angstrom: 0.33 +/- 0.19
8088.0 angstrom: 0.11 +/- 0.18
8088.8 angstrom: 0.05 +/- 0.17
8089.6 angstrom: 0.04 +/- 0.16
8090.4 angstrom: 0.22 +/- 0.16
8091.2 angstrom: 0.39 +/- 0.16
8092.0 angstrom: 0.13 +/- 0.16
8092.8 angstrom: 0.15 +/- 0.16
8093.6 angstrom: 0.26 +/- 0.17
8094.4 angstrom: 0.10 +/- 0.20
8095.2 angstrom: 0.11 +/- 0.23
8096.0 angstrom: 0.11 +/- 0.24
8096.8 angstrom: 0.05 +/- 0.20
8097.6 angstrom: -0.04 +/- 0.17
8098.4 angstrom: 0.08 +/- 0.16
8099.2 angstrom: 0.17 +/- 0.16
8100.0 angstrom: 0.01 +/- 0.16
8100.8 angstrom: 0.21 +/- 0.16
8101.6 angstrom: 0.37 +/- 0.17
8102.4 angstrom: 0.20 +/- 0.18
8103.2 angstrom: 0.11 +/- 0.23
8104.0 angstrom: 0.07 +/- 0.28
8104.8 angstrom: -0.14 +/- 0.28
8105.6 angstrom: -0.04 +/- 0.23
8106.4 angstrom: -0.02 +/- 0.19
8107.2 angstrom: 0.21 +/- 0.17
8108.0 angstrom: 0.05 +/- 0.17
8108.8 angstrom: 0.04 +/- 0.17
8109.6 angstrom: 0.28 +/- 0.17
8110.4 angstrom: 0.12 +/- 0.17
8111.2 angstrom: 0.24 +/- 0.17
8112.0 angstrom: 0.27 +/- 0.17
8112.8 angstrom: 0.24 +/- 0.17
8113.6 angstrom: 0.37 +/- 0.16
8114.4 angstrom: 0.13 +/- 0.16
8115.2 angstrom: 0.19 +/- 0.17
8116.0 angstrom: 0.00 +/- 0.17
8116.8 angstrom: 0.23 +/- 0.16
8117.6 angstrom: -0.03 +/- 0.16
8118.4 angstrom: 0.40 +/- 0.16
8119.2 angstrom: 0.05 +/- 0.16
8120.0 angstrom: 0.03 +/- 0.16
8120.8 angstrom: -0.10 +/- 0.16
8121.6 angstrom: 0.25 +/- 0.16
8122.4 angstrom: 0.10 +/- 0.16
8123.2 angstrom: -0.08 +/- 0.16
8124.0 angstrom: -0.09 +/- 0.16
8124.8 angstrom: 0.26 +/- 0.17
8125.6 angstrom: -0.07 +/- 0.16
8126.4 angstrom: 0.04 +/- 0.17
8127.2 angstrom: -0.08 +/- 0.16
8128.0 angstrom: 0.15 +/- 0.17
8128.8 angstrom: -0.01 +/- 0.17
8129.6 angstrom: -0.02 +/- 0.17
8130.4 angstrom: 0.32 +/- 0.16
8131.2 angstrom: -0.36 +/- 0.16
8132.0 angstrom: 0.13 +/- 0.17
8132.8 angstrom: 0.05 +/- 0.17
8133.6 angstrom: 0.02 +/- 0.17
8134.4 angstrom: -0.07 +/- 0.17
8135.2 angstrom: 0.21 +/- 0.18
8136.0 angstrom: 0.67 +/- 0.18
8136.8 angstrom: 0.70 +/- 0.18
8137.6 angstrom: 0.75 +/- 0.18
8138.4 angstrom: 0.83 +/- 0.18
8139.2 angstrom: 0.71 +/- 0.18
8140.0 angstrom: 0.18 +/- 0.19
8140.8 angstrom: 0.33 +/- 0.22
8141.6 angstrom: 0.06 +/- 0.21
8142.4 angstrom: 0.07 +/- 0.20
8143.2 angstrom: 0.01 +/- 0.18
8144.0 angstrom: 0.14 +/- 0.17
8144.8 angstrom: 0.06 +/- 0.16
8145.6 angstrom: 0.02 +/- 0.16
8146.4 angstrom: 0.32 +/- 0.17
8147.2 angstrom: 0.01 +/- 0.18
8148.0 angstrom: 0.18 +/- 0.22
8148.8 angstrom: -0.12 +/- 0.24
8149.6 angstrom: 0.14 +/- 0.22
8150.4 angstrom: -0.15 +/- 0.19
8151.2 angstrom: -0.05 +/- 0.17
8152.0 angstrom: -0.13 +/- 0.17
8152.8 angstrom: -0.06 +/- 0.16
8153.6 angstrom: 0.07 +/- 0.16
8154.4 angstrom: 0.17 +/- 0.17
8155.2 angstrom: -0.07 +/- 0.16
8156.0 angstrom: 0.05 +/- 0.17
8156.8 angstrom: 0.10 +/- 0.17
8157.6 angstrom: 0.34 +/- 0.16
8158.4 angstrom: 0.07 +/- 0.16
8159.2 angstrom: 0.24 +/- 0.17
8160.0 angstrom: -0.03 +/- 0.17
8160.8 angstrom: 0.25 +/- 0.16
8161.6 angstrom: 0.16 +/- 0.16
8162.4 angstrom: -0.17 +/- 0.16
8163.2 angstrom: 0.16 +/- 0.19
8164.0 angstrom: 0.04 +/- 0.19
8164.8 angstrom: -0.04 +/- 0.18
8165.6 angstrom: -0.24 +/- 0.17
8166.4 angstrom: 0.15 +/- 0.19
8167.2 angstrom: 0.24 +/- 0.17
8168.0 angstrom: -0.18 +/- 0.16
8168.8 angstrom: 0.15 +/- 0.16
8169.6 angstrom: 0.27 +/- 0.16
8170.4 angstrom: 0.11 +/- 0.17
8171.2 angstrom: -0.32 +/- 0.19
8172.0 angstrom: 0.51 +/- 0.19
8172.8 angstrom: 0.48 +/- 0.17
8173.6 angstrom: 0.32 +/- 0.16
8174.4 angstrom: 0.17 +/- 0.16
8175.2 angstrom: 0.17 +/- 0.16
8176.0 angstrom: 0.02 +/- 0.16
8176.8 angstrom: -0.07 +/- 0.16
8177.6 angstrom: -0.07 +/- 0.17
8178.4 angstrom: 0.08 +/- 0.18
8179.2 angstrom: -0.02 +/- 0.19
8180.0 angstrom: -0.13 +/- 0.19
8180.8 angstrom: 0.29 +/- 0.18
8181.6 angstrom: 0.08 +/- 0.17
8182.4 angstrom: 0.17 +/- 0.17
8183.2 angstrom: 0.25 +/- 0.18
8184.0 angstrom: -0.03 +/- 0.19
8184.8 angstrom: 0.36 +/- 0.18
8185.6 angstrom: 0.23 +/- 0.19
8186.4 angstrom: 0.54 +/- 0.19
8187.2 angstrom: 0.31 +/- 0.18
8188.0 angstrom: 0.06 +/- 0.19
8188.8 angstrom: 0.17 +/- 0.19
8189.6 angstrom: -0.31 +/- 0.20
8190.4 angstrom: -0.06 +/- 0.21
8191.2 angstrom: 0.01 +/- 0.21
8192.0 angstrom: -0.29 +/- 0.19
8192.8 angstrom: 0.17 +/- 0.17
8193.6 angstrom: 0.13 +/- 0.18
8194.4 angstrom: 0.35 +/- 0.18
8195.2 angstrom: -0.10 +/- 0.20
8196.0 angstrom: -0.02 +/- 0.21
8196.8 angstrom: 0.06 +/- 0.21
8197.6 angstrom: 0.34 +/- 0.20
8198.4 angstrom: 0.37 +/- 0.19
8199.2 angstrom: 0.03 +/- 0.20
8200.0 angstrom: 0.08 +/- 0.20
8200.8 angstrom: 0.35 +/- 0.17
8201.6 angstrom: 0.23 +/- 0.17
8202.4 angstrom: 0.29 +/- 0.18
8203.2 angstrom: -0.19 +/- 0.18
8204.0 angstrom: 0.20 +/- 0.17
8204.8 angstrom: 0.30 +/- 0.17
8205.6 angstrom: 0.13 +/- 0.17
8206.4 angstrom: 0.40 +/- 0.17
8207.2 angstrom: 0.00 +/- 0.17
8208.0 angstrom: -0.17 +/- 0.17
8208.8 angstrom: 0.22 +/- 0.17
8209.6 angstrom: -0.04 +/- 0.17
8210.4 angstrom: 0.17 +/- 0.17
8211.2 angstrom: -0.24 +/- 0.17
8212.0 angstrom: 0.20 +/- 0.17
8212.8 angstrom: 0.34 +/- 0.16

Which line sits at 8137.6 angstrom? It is H-beta 4861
